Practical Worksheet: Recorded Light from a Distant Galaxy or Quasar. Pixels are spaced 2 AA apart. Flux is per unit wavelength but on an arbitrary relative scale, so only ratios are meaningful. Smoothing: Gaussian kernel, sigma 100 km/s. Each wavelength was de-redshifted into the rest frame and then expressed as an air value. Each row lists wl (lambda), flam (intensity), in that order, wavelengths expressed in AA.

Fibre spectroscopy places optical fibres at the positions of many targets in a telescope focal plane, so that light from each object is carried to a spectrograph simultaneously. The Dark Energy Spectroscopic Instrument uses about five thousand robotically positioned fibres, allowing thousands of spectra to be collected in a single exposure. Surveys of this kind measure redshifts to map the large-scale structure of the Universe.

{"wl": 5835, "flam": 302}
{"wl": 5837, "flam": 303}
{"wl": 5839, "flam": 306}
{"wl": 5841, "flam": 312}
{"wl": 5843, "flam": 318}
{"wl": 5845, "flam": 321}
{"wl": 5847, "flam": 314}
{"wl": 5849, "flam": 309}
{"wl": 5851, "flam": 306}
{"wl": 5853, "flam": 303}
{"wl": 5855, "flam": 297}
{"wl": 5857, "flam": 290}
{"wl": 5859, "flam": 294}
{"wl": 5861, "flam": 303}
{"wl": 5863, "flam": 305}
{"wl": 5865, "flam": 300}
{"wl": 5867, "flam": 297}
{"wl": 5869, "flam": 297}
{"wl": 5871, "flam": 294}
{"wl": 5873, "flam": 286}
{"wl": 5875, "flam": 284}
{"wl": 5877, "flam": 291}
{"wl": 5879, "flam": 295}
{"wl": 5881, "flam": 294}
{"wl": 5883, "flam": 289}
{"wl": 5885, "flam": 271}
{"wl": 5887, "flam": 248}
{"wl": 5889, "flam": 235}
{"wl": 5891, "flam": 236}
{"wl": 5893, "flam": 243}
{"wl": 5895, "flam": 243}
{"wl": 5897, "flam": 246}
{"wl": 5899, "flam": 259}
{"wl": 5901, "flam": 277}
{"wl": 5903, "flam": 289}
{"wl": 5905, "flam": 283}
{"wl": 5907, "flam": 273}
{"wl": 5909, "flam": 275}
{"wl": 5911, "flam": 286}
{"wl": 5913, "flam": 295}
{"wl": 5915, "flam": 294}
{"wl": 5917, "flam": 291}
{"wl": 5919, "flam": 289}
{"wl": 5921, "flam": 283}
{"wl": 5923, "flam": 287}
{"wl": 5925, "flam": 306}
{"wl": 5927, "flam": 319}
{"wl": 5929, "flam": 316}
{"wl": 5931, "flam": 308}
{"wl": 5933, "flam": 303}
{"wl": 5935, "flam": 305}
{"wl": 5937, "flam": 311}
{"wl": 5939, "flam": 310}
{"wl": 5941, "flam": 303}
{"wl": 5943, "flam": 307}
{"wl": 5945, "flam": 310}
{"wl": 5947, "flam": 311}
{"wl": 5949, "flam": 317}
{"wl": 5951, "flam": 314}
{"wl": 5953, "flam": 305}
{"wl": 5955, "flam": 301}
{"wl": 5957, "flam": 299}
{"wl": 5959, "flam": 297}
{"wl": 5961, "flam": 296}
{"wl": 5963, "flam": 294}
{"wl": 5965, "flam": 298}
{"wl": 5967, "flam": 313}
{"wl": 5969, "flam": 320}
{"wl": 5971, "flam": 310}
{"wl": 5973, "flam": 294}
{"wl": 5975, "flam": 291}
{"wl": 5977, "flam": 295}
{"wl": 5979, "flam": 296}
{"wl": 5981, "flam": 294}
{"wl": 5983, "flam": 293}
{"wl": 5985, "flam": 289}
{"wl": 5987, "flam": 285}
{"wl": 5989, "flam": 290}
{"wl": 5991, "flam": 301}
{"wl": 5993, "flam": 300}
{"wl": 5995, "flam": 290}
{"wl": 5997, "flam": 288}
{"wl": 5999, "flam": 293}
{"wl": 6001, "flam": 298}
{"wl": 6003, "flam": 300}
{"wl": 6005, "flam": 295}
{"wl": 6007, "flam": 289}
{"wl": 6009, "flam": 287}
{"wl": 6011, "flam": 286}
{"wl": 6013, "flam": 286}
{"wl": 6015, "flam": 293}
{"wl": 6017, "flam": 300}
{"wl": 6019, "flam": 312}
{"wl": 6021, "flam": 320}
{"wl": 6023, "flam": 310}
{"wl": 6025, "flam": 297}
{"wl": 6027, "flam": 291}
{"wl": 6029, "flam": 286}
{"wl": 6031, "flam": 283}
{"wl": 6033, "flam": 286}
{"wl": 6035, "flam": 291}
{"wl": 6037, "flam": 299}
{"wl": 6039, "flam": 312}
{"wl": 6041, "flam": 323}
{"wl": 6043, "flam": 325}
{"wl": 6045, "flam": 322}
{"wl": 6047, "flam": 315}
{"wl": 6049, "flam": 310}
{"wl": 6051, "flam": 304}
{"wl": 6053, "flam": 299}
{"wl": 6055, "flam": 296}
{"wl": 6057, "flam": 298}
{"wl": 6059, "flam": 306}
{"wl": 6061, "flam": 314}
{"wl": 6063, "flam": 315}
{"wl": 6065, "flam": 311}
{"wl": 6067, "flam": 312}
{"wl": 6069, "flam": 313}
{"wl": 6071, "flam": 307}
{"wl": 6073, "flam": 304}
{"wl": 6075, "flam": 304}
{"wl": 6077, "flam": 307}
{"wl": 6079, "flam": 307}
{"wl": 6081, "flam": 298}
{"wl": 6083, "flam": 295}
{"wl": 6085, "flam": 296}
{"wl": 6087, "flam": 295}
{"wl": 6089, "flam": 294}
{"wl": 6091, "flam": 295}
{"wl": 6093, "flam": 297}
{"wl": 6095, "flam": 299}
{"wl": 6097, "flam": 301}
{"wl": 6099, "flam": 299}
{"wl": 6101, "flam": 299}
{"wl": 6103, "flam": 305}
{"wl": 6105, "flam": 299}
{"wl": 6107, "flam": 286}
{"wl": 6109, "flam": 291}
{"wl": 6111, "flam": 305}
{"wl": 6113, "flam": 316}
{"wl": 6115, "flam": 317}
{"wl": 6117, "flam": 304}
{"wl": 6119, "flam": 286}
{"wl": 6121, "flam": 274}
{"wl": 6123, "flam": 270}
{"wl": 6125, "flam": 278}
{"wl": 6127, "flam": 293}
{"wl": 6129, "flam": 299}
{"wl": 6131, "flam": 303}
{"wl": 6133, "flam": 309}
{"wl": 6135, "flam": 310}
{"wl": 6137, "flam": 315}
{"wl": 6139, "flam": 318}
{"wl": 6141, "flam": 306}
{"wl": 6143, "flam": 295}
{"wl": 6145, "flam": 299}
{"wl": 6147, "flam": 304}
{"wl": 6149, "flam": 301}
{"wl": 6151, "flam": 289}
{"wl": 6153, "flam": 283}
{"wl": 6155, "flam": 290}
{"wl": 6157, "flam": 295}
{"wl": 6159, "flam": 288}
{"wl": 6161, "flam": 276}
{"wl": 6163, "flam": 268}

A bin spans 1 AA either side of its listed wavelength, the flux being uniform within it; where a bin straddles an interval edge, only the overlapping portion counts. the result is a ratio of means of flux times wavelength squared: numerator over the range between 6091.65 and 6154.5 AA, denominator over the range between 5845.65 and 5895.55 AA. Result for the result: 1.14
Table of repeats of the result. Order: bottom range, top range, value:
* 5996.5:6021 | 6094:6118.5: 1.05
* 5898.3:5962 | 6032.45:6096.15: 1.07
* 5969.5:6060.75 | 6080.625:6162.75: 1.03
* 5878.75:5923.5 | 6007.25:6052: 1.15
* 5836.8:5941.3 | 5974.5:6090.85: 1.08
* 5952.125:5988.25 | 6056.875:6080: 1.07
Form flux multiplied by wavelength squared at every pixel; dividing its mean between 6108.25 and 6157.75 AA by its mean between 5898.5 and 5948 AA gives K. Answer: 1.1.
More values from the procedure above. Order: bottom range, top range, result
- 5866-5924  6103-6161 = 1.16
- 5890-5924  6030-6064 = 1.17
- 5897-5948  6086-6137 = 1.07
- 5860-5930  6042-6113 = 1.14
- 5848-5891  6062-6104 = 1.13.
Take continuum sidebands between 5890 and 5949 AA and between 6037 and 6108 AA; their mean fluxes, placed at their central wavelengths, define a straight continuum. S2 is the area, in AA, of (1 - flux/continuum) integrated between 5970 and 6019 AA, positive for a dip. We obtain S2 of 0.4 AA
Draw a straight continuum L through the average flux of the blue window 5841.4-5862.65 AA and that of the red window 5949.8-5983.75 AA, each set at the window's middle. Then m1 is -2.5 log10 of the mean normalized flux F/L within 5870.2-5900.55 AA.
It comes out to 0.139 mag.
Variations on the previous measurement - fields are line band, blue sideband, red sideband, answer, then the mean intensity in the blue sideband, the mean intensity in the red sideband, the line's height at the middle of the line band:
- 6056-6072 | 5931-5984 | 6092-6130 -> -0.04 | 303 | 296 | 298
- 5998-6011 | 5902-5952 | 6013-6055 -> 0.03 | 299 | 303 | 302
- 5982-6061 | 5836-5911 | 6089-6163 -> -0.02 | 286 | 297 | 292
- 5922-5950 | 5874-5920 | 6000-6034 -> -0.10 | 273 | 295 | 280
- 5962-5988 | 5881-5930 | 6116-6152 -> -0.06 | 277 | 297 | 283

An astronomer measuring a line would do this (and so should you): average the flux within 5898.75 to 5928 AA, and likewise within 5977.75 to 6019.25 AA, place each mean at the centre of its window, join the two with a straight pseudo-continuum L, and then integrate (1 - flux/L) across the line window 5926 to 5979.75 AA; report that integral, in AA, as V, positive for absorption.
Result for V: -2.8 AA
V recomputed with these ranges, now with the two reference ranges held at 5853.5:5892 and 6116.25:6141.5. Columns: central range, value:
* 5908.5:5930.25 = -0.62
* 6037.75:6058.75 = -1.21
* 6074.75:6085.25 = -0.24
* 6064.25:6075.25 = -0.54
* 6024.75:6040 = -0.03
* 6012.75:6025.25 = -0.52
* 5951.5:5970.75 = -0.94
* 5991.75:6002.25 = -0.12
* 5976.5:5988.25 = -0.07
